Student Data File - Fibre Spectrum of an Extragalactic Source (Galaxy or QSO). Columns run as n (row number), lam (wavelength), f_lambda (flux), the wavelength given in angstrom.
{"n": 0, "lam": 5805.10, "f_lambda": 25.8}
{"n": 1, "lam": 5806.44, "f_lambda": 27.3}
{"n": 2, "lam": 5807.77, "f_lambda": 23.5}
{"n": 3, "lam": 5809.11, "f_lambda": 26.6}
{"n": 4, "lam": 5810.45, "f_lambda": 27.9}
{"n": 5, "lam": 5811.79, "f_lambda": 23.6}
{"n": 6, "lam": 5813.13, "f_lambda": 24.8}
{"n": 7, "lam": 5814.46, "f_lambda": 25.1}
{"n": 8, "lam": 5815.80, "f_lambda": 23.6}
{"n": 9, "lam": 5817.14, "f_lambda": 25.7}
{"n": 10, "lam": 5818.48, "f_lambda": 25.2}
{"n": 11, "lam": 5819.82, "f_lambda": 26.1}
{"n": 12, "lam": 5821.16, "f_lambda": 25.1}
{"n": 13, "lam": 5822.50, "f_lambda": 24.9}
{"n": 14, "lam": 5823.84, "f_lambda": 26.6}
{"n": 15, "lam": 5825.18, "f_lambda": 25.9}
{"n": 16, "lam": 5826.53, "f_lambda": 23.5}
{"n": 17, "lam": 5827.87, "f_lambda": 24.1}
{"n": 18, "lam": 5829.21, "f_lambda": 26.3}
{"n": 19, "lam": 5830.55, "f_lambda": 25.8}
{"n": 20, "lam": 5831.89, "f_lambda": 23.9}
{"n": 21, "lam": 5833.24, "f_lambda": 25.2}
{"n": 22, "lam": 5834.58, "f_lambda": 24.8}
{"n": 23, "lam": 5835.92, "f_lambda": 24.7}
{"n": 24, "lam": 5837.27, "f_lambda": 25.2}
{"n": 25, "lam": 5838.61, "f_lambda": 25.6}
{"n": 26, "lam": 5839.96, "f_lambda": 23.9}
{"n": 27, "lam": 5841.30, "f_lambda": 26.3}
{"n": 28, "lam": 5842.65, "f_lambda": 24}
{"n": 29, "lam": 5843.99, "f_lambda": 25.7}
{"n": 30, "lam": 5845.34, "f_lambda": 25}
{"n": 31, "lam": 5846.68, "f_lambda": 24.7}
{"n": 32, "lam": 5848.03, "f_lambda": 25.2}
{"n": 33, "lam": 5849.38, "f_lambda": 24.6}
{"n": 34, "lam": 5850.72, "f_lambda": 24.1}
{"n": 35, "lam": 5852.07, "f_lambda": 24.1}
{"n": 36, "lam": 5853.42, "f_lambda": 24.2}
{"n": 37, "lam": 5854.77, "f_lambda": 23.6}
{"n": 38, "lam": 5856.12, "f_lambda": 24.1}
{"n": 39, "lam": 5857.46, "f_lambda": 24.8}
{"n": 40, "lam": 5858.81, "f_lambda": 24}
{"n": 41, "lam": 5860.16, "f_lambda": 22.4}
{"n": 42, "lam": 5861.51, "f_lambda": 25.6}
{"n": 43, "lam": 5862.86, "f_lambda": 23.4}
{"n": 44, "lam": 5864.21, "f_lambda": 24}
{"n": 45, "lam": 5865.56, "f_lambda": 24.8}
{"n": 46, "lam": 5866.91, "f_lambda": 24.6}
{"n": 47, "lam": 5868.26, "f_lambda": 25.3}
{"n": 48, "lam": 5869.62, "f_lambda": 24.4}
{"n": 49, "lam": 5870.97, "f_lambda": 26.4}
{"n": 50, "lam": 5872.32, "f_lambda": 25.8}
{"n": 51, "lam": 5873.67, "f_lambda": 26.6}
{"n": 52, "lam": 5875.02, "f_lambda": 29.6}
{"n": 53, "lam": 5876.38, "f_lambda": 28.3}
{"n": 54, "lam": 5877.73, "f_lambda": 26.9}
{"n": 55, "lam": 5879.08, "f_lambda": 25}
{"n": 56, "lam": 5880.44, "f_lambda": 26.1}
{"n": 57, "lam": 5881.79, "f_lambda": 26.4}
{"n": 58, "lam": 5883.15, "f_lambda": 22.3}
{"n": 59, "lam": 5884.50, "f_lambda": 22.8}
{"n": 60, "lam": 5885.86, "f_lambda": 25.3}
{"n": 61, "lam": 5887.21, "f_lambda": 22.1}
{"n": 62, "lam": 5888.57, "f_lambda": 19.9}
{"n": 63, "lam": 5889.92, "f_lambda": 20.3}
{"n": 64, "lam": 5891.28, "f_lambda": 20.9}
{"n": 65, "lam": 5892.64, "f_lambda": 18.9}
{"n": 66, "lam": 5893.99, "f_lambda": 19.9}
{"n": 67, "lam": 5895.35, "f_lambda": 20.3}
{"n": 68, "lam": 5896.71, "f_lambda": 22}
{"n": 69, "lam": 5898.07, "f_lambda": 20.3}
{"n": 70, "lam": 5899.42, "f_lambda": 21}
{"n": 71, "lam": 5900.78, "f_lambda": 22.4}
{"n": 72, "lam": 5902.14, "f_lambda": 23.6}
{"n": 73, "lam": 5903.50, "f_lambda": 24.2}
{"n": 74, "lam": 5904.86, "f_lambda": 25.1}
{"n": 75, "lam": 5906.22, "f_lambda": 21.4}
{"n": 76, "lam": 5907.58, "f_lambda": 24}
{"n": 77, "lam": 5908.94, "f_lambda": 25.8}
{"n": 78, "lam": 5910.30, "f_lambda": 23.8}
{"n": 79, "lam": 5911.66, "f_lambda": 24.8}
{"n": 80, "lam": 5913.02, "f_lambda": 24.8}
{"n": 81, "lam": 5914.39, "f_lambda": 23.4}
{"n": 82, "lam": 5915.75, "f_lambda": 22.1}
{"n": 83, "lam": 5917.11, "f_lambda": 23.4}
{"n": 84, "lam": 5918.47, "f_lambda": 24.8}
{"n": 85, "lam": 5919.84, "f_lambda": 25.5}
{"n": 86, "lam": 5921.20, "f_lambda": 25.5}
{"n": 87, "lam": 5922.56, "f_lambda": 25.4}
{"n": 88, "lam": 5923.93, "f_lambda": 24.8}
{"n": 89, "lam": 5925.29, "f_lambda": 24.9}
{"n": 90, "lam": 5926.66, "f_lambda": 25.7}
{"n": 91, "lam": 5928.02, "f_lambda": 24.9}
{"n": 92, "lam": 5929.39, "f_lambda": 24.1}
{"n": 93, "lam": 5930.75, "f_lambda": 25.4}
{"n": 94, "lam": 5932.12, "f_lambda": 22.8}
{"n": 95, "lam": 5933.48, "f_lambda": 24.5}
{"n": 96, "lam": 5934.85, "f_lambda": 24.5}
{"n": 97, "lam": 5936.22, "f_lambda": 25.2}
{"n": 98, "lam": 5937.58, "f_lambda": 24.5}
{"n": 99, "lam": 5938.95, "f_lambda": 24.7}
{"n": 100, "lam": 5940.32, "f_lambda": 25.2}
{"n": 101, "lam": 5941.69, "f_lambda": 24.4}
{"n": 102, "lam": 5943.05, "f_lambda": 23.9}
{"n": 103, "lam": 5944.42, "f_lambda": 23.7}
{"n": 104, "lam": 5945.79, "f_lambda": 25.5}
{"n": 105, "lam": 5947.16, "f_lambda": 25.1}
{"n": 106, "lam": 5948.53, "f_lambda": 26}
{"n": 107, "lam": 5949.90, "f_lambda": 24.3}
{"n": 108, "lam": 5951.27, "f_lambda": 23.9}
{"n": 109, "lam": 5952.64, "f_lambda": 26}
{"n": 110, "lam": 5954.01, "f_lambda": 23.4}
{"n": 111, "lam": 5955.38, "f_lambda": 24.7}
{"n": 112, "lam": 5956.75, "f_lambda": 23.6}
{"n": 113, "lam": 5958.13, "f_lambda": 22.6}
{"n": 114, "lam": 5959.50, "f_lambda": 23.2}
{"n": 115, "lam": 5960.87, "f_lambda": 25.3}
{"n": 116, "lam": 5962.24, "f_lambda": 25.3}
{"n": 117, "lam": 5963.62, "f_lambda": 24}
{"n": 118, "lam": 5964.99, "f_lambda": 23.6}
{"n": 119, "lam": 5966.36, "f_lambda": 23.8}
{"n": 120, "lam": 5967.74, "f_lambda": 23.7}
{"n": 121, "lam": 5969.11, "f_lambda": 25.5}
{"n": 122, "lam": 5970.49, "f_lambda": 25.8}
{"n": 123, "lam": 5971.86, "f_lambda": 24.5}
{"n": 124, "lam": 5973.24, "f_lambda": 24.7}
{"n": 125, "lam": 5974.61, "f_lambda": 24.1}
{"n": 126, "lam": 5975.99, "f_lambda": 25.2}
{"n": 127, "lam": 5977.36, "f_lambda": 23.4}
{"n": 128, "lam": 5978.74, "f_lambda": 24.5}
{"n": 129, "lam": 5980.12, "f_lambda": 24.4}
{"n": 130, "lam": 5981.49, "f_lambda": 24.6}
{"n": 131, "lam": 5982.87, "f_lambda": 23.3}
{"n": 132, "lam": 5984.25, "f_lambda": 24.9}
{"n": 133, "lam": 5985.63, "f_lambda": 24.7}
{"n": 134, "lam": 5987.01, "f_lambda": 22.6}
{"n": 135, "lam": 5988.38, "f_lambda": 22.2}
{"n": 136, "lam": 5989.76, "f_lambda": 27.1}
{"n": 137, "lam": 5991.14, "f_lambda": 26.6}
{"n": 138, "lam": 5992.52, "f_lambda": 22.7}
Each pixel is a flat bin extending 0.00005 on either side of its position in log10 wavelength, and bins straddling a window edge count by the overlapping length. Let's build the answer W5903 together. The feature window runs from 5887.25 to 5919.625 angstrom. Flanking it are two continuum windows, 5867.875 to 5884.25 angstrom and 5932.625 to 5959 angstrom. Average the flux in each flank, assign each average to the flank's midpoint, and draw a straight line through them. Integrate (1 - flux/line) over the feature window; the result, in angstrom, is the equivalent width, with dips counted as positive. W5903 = 3.67 angstrom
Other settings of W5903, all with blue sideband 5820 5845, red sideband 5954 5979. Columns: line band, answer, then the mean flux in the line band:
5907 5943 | 0.0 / 24.6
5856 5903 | 2.1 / 23.7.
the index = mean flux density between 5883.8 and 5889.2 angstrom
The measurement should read 22.6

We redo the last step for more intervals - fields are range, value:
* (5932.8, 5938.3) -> 24.7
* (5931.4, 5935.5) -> 23.9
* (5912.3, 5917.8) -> 23.4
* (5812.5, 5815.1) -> 25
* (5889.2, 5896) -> 20.1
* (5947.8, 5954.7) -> 24.7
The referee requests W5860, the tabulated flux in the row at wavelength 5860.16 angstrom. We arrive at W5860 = 22.4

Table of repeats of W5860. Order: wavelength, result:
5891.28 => 20.9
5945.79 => 25.5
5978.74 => 24.5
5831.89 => 23.9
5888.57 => 19.9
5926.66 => 25.7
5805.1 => 25.8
